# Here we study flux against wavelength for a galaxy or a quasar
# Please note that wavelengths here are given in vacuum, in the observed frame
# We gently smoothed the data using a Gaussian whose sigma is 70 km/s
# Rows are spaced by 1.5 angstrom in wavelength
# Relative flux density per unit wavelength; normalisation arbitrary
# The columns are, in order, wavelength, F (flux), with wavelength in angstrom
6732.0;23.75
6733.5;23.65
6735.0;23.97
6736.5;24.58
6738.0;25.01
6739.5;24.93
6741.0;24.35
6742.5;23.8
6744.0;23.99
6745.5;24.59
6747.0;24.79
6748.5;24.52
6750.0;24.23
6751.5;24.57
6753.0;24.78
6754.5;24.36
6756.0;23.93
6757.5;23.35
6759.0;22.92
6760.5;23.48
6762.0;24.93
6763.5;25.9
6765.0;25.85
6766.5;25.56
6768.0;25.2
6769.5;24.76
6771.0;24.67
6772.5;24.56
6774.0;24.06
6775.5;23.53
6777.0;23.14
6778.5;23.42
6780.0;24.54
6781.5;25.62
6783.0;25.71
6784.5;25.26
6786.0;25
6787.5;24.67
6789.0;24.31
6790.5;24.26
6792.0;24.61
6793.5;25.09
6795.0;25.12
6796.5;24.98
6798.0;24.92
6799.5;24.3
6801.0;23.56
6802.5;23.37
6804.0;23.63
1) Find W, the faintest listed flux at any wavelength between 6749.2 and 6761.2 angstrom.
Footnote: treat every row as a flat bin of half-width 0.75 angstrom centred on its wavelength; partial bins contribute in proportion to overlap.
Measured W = 22.92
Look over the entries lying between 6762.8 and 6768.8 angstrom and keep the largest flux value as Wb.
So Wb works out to 25.9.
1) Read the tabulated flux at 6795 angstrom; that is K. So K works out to 25.12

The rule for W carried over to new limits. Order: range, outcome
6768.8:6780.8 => 23.14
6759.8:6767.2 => 23.48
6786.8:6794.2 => 24.26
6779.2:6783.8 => 24.54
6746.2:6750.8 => 24.23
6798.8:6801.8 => 23.56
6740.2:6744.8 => 23.8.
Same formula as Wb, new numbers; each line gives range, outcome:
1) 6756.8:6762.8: 24.93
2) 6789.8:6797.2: 25.12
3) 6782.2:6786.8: 25.71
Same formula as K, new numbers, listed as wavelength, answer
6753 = 24.78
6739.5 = 24.93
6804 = 23.63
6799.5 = 24.3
